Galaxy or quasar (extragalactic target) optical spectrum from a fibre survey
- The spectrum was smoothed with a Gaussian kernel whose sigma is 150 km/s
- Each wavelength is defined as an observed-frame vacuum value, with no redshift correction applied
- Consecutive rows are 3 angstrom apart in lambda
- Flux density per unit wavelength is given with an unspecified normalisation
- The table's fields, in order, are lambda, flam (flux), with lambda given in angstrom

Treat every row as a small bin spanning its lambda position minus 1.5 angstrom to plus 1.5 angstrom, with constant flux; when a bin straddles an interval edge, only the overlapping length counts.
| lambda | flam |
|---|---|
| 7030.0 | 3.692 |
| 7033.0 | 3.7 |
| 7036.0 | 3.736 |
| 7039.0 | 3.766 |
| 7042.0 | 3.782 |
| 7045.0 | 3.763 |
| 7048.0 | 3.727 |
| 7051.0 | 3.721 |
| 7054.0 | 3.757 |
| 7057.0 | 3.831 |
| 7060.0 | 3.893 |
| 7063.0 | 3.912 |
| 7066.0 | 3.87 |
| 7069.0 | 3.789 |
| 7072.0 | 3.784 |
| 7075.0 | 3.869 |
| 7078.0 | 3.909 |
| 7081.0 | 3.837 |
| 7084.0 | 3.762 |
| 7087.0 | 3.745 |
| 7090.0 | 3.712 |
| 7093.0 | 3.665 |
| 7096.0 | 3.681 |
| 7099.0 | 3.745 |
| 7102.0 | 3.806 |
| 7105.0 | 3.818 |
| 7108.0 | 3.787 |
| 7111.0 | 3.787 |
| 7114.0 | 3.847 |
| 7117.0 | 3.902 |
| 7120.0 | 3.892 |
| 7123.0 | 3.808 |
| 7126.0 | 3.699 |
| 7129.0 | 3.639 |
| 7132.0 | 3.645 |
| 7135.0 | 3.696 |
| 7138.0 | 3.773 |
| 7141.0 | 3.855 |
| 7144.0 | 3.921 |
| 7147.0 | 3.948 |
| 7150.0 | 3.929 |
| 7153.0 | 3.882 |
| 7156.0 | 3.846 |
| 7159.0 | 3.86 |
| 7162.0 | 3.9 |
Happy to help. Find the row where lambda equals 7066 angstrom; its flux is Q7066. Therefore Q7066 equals 3.87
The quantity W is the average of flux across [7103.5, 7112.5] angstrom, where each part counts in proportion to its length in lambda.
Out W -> 3.8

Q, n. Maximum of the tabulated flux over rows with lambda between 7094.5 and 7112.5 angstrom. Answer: 3.818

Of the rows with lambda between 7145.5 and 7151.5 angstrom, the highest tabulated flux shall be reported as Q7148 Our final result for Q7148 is 3.948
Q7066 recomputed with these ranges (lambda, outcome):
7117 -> 3.902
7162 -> 3.9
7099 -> 3.745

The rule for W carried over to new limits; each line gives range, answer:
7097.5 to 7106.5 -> 3.79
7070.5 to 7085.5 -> 3.83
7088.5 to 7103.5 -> 3.72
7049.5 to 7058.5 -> 3.77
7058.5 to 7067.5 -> 3.89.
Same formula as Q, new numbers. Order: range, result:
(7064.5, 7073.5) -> 3.87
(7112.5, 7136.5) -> 3.902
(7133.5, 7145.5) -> 3.921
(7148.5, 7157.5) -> 3.929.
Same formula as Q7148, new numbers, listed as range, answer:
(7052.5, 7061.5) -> 3.893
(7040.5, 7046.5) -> 3.782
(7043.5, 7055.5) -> 3.763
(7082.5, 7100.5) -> 3.762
